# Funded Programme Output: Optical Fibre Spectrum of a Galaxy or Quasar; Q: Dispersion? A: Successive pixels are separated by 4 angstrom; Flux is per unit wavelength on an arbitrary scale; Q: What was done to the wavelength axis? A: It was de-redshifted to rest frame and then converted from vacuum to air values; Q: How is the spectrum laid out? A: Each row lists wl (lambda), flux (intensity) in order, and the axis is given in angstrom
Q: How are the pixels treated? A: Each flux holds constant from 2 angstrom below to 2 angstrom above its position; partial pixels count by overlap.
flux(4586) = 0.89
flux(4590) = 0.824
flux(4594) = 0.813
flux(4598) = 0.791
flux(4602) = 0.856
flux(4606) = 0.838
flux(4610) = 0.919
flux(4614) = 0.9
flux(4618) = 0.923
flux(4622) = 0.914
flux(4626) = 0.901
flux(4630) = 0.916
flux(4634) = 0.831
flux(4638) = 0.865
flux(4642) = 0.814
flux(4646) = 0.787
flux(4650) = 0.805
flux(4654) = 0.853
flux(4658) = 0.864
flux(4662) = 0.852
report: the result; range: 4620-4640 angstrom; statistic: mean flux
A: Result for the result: 0.885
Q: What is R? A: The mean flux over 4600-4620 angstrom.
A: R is 0.887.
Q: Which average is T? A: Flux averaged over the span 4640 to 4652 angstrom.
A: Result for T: 0.802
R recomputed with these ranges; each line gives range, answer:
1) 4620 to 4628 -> 0.907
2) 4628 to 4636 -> 0.873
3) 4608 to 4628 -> 0.911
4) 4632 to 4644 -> 0.837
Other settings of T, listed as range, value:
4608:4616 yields 0.909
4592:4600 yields 0.802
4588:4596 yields 0.819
